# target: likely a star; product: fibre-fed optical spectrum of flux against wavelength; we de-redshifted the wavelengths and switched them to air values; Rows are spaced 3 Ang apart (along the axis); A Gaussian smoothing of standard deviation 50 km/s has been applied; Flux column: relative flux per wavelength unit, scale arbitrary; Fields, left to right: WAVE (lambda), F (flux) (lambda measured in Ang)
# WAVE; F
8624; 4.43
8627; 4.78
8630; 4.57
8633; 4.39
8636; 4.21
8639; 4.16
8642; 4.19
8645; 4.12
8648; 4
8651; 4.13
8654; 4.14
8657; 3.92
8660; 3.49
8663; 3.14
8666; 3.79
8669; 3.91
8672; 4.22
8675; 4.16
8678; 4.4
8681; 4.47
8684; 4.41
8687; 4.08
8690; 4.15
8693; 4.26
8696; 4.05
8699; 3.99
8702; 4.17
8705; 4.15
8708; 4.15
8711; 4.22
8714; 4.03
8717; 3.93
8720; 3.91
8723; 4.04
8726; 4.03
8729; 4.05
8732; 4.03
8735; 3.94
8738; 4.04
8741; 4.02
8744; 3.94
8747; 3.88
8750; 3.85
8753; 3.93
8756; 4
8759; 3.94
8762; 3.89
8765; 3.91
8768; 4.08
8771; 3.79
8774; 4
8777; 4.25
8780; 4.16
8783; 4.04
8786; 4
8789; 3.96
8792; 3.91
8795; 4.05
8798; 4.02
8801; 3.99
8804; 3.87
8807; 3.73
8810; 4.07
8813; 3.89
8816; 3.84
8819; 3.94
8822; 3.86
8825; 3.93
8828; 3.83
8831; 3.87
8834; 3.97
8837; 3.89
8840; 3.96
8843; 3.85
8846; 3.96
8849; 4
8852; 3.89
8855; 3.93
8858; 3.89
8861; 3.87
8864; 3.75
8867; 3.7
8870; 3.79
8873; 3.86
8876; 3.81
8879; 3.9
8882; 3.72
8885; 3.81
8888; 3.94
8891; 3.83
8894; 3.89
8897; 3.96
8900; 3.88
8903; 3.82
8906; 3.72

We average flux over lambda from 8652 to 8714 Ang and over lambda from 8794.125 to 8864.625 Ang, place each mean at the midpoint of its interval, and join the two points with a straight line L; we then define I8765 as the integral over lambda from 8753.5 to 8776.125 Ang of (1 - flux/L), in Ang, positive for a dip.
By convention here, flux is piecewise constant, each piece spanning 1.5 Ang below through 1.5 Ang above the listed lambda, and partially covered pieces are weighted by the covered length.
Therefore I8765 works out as 0.1 Ang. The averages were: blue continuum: 4.06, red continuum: 3.91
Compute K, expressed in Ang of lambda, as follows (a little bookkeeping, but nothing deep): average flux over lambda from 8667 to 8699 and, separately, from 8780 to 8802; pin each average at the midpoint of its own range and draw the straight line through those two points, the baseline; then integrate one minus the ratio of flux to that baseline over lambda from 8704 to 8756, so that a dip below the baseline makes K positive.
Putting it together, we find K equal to 1.3 Ang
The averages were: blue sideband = 4.19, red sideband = 4.01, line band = 4.01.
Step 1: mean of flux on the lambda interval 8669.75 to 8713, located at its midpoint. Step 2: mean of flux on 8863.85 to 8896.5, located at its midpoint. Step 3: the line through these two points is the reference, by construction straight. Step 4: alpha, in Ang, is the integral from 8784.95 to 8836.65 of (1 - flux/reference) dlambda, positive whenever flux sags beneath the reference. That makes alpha 0.5 Ang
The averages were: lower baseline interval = 4.2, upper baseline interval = 3.83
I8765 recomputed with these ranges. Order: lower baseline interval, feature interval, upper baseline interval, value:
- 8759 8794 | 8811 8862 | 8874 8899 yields 0.20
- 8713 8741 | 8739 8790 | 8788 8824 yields -0.18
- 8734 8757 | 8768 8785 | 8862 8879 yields -0.60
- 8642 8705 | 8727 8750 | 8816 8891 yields 0.06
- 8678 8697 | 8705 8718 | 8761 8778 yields 0.25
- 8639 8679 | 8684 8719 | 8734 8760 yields -1.38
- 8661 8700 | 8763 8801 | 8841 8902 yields -0.49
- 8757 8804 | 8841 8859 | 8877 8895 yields -0.12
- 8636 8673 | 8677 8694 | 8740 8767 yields -1.53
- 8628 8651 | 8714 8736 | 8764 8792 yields 0.58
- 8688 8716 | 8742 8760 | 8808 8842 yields 0.51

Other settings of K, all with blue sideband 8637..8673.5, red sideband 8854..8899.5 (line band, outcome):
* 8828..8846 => -0.2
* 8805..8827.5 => -0.1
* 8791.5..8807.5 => -0.3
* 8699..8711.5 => -0.7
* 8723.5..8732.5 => -0.3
